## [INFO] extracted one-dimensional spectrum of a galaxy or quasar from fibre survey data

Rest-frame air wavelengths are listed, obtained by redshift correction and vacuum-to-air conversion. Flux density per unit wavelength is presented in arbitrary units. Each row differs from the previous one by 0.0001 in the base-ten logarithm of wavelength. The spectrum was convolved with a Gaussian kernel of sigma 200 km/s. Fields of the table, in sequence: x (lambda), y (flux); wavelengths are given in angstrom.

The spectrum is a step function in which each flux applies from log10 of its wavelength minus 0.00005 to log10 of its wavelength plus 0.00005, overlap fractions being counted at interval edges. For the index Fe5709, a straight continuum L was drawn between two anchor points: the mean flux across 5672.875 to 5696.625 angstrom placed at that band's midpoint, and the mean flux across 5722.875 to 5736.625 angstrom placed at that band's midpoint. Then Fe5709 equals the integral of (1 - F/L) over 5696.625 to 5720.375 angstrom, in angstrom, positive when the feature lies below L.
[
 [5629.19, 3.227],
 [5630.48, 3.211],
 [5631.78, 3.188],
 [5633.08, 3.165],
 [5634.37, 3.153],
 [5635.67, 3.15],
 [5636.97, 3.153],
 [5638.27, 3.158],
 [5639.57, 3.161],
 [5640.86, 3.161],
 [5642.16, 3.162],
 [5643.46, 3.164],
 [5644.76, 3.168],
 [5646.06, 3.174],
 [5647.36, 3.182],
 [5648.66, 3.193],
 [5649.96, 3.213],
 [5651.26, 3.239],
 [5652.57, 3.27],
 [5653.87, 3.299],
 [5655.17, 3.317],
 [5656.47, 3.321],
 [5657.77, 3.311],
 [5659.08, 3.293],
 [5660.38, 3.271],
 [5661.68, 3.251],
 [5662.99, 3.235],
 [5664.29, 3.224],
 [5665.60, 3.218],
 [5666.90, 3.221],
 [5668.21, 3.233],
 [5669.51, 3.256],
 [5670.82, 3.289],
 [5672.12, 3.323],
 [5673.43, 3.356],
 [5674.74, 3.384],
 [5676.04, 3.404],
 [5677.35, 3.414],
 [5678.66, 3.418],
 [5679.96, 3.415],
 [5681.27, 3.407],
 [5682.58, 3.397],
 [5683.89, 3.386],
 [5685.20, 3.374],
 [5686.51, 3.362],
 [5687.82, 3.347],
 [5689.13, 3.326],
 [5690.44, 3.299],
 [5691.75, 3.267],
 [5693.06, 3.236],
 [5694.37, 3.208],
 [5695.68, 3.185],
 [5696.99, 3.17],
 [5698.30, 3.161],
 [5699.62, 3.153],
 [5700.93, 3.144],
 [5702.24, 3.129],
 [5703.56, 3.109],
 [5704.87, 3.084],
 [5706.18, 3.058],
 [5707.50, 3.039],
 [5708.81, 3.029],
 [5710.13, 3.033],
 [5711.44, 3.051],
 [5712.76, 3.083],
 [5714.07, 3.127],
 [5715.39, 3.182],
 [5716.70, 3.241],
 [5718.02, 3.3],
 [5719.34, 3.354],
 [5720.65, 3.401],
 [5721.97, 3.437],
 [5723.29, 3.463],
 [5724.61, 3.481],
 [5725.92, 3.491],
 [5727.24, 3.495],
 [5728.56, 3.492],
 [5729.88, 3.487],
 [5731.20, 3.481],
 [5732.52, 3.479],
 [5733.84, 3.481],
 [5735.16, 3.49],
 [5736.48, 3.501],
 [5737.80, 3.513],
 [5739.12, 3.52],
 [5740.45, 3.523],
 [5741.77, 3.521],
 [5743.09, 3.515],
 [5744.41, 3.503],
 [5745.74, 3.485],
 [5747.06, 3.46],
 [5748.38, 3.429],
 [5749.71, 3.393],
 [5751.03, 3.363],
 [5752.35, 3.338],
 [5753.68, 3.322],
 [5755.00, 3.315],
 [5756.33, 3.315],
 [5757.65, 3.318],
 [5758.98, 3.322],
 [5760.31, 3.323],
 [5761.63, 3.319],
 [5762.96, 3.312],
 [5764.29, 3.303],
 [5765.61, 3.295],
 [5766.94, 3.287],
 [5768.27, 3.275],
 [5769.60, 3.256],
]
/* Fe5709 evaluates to 1.9 angstrom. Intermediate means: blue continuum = 3.34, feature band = 3.14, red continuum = 3.49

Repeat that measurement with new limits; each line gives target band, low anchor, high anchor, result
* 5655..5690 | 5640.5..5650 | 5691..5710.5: -1.87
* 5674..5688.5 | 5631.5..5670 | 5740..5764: -0.54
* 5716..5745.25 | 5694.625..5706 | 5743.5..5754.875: -1.36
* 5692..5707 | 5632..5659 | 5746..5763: 0.59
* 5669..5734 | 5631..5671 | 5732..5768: 0.39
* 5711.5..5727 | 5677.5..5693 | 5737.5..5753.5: 0.44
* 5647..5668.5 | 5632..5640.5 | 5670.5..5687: 0.12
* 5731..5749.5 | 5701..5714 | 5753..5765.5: -1.51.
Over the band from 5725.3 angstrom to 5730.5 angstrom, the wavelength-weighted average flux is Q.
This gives 3.49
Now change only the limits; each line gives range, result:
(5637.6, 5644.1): 3.16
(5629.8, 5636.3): 3.18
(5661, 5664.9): 3.24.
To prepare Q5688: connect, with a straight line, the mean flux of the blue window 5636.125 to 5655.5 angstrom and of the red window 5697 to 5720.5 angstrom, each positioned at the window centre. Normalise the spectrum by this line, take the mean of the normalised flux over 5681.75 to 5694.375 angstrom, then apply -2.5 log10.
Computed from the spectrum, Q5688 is -0.056 mag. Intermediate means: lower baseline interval 3.2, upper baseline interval 3.14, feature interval 3.33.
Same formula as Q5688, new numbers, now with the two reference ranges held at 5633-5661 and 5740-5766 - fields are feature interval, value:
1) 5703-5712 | 0.09 mag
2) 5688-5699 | 0.02 mag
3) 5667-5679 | -0.03 mag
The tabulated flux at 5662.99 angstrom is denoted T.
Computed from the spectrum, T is 3.235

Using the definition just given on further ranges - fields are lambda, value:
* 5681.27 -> 3.407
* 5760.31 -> 3.323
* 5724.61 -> 3.481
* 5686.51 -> 3.362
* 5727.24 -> 3.495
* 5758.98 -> 3.322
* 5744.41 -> 3.503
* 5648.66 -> 3.193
